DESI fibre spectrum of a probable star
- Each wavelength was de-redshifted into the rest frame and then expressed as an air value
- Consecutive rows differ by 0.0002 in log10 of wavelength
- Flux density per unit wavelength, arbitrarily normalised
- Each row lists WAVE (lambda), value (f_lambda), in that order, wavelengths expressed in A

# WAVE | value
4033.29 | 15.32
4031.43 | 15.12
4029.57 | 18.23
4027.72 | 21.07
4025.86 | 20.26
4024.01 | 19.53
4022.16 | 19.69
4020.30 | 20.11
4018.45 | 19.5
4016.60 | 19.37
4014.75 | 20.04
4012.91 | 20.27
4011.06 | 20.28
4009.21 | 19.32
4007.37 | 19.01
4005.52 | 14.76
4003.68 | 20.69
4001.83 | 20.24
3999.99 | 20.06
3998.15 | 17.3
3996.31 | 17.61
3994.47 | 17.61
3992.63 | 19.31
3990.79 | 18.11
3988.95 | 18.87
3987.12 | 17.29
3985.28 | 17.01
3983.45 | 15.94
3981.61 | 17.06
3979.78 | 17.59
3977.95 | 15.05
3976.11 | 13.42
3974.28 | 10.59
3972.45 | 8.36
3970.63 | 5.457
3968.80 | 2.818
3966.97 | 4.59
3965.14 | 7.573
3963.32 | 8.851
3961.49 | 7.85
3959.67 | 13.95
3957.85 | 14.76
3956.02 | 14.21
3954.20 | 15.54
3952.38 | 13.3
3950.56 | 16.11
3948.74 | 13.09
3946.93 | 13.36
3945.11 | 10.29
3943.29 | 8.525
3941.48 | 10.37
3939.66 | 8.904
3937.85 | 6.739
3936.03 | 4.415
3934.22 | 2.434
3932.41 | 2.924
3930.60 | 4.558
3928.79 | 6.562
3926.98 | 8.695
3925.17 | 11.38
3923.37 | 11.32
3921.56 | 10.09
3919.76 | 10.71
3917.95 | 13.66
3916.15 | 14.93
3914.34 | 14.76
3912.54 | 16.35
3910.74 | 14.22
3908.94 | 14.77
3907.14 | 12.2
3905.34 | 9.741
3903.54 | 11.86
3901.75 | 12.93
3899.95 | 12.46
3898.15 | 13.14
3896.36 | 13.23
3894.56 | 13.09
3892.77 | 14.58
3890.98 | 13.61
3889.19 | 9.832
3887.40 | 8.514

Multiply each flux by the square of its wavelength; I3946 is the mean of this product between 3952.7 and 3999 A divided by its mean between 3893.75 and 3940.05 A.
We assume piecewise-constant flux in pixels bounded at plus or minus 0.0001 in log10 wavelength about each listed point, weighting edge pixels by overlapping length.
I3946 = 1.3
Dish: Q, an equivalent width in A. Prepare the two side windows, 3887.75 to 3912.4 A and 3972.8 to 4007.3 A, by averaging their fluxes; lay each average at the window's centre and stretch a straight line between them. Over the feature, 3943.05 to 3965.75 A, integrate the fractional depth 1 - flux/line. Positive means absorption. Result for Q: 4.5 A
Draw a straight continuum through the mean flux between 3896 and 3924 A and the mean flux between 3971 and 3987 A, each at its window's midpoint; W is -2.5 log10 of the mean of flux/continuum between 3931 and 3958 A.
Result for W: 0.324 mag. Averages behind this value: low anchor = 12.9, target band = 10.1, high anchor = 14.2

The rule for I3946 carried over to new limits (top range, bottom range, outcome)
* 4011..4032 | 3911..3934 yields 1.98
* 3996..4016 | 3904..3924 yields 1.54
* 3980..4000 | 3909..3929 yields 1.49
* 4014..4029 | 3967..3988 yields 1.63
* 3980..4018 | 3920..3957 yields 1.97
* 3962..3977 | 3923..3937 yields 1.24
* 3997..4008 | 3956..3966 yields 1.74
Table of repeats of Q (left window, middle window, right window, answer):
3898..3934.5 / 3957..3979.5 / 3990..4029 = 8.6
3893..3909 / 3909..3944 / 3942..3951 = 7.4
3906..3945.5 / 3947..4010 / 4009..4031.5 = 3.9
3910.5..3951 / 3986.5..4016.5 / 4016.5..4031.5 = -2.9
